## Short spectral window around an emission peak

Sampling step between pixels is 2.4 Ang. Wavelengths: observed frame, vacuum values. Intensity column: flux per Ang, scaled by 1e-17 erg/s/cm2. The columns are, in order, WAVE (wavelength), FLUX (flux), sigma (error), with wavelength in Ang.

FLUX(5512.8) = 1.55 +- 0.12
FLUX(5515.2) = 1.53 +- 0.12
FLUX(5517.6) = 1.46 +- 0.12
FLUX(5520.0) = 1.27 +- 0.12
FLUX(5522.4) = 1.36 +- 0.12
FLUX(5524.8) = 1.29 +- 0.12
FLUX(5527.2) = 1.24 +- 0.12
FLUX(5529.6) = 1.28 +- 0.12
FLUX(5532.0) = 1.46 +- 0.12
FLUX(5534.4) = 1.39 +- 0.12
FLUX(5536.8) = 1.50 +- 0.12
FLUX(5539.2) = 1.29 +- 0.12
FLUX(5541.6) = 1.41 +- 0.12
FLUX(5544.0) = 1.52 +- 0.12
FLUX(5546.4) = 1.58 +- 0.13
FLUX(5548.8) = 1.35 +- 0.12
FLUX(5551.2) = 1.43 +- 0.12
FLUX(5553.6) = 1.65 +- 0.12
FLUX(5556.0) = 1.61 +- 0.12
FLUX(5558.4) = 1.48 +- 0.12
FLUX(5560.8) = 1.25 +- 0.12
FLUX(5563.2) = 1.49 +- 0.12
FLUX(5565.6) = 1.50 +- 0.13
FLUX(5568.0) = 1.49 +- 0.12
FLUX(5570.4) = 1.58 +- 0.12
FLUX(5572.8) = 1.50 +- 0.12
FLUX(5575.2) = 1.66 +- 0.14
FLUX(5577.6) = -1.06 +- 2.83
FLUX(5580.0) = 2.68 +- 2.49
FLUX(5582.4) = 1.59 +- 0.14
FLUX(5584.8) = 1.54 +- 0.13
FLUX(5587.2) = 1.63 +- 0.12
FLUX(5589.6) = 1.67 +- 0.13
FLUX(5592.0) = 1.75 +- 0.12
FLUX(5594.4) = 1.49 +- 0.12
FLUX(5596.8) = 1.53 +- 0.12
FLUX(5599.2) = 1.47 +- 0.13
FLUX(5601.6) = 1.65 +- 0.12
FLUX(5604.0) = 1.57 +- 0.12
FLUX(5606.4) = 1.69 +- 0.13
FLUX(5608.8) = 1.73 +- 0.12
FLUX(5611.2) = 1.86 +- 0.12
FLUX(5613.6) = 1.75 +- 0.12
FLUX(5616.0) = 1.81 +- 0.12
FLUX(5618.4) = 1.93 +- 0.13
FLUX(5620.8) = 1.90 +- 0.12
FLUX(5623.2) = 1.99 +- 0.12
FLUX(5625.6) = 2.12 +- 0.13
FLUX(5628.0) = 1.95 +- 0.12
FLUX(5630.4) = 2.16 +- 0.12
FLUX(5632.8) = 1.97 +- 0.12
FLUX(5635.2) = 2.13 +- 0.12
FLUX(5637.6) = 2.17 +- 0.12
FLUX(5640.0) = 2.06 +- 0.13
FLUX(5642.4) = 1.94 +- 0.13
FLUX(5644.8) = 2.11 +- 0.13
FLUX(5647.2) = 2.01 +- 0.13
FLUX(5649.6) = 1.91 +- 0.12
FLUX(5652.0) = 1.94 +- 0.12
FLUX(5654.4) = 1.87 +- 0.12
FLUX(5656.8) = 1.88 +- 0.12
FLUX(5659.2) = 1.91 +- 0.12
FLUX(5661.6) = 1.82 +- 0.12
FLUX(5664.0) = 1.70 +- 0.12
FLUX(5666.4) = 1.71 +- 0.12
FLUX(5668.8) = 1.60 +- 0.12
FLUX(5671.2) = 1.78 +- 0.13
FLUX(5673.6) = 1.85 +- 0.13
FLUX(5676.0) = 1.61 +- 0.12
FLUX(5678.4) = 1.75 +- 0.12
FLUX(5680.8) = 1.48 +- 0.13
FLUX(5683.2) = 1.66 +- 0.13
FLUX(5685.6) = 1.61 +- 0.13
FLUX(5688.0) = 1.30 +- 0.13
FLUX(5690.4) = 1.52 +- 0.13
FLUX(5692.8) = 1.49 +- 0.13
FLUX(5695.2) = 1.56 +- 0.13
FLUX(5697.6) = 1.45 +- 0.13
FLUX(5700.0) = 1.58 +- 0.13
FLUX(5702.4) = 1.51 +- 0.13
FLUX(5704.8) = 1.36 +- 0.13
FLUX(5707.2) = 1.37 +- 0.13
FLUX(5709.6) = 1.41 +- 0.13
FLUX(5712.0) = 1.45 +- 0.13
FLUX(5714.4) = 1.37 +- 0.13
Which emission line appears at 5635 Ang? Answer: C III] 1909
